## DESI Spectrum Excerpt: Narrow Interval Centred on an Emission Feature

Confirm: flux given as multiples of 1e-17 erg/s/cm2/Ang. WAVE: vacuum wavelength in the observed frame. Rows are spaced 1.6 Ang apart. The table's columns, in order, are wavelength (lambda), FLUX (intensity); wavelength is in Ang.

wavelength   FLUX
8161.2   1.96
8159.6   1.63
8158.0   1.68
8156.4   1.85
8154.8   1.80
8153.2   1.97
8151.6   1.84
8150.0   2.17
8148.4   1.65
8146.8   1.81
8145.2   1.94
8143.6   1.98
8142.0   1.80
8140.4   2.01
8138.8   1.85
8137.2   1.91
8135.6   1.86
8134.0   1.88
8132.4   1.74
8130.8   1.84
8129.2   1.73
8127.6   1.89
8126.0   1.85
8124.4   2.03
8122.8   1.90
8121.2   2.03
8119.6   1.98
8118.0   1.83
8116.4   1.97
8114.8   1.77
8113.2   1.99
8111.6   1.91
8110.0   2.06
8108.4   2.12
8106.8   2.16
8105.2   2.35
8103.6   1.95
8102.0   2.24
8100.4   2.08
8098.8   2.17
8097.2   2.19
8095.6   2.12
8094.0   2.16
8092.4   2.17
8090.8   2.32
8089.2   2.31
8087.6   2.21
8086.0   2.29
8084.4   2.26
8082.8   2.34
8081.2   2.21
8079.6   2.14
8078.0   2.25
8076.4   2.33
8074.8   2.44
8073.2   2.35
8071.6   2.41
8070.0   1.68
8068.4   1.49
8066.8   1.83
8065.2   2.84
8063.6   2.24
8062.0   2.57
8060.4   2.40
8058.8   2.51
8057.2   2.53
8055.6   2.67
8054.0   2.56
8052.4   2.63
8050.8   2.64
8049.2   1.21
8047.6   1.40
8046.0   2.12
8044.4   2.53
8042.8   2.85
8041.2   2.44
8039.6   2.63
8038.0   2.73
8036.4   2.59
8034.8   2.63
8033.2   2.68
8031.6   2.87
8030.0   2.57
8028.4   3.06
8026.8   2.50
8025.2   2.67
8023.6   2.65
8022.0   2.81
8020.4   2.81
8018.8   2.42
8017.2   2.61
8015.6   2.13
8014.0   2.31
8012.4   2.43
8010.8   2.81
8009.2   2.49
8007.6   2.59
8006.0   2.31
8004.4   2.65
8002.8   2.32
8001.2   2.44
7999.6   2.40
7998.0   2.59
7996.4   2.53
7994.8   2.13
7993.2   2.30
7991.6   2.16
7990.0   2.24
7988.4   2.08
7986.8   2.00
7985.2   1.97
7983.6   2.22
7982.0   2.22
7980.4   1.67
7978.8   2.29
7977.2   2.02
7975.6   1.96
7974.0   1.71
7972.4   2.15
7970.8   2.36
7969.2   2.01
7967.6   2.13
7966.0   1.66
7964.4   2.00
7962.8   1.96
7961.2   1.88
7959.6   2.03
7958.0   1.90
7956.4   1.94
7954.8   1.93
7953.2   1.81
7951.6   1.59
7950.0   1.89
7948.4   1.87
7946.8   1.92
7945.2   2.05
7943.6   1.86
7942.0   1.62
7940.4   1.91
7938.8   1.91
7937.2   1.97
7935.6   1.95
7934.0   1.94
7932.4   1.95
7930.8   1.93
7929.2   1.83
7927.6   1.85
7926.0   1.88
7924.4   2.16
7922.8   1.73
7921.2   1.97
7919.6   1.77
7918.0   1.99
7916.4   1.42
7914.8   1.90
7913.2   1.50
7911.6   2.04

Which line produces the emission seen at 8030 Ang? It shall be Mg II 2798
